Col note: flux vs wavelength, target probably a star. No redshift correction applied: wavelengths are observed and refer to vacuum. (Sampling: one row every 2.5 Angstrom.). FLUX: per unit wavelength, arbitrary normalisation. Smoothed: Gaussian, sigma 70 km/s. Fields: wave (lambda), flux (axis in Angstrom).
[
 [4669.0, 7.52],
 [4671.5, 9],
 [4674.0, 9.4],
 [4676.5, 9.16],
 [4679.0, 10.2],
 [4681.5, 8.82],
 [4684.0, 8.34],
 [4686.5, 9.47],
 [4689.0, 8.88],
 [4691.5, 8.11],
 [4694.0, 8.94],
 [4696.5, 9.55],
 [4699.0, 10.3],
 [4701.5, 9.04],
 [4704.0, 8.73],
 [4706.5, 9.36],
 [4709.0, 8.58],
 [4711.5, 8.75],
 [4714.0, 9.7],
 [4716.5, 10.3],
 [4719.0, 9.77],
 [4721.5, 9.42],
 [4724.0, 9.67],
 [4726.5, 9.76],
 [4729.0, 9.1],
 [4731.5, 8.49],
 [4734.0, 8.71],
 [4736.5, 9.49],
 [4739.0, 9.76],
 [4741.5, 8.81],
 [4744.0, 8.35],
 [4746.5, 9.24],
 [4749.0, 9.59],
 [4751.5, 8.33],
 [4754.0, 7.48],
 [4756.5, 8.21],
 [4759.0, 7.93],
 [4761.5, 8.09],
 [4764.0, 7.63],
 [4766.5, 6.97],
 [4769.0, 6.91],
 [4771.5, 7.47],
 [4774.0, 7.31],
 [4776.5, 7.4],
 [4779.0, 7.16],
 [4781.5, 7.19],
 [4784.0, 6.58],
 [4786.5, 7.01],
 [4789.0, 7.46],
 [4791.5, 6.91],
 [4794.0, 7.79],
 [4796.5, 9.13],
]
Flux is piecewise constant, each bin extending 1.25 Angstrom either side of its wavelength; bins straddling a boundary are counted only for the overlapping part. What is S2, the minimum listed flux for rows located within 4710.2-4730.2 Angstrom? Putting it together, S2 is 8.75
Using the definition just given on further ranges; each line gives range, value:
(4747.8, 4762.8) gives 7.48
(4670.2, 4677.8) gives 9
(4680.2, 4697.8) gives 8.11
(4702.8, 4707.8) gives 8.73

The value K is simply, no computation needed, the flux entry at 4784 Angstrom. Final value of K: 6.58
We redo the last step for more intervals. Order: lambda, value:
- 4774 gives 7.31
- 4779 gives 7.16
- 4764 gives 7.63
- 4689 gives 8.88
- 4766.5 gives 6.97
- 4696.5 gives 9.55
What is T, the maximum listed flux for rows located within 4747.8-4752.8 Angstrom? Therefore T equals 9.59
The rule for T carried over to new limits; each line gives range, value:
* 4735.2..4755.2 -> 9.76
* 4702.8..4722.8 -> 10.3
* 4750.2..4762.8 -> 8.33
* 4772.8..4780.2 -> 7.4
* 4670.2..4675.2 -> 9.4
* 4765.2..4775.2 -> 7.47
